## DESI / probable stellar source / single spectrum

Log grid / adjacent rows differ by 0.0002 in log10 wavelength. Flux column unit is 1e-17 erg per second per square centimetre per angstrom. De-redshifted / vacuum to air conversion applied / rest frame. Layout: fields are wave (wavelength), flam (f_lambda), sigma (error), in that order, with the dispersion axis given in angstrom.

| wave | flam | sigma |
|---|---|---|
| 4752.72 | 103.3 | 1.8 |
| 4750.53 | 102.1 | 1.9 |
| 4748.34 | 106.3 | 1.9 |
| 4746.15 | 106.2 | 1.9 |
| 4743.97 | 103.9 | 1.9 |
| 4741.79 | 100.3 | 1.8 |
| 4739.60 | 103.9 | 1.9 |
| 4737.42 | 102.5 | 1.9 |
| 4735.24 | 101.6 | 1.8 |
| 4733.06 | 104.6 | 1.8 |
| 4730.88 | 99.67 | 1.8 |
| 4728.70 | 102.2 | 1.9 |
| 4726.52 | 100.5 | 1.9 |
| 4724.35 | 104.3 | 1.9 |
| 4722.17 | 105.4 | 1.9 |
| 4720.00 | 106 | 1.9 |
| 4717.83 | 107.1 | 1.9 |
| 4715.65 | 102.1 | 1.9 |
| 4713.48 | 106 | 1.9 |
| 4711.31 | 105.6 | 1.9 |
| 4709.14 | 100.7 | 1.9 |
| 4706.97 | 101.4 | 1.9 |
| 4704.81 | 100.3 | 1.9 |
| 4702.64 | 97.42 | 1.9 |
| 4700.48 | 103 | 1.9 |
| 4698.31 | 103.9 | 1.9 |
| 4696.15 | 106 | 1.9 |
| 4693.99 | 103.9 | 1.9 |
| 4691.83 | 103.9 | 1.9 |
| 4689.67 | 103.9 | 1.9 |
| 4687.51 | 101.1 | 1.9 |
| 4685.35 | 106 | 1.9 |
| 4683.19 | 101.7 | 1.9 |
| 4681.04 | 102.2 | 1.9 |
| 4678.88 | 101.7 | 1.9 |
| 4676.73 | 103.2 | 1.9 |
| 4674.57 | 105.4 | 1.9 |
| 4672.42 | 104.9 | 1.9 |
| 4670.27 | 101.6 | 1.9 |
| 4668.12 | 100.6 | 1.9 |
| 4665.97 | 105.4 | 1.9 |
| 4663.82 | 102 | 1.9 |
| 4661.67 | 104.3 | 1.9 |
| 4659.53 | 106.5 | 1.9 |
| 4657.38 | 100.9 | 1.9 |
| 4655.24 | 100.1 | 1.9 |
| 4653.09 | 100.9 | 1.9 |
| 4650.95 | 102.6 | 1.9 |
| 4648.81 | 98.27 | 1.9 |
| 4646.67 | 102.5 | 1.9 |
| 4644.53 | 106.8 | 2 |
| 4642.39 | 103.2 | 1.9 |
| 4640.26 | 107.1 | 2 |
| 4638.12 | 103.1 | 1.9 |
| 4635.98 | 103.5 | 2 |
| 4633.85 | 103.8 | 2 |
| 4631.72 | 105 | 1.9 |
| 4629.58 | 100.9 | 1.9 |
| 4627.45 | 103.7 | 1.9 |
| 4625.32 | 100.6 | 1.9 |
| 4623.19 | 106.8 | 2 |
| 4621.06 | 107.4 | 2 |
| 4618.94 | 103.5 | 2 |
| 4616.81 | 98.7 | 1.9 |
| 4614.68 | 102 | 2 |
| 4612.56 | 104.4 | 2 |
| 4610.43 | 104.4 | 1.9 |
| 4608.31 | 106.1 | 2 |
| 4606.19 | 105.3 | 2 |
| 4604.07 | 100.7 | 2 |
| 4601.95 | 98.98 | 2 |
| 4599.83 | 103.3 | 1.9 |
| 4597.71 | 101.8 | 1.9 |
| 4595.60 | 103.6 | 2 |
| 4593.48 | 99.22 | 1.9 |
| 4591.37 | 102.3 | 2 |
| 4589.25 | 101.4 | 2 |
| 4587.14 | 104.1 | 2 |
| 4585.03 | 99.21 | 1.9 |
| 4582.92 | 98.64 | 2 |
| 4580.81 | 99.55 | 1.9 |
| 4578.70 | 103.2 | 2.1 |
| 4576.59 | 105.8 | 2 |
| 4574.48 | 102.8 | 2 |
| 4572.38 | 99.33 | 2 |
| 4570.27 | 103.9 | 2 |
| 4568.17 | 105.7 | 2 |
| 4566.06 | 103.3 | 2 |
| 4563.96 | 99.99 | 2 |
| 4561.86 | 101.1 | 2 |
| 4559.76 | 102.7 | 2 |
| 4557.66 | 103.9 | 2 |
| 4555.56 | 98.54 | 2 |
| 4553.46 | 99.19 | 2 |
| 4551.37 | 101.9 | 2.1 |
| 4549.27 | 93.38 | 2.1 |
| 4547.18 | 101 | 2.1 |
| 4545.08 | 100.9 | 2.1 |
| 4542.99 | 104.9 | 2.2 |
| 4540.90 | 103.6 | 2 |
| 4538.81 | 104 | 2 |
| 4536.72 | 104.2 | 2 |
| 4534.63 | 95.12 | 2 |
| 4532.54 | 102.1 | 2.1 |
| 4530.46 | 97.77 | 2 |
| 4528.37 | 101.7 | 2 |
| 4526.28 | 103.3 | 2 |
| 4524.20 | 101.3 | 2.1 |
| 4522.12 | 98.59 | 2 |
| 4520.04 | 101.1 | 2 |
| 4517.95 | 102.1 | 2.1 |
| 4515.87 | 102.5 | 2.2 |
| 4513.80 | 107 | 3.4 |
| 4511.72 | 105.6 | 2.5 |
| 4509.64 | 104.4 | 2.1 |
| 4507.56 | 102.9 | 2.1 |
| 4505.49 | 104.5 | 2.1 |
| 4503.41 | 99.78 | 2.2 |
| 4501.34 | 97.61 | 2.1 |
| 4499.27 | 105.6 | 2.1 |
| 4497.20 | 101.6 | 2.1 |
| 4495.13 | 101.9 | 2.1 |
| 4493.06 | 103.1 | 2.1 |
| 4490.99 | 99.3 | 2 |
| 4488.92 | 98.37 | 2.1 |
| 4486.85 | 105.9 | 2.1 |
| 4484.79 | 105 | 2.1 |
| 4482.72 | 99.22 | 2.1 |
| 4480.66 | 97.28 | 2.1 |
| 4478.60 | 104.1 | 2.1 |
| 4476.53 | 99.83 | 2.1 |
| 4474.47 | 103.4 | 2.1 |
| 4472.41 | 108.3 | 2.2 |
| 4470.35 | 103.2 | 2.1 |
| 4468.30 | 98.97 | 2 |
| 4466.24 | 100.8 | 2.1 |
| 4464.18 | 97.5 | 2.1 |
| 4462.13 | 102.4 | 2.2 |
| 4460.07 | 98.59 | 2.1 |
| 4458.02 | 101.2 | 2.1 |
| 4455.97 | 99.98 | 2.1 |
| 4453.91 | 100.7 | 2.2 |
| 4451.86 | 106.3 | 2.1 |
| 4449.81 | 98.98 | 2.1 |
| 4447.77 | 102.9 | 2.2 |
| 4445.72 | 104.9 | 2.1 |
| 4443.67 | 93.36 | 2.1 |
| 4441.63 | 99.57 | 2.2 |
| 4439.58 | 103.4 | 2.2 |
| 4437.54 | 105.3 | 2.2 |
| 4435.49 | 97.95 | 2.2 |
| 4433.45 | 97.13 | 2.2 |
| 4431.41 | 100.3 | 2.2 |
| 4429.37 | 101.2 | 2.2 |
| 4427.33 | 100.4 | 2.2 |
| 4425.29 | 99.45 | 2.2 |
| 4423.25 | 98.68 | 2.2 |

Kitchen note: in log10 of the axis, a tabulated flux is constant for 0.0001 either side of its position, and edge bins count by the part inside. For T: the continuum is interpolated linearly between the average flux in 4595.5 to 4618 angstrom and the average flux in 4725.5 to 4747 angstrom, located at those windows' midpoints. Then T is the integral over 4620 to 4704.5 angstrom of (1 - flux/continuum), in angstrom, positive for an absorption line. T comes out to -0.51 angstrom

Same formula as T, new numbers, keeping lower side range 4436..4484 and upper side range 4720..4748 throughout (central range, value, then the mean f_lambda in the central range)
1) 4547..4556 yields 0.3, 98.7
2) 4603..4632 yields -0.3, 103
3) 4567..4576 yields -0.1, 103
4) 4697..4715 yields 0.1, 102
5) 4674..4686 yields 0.0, 103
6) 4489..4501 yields 0.0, 102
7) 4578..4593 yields 0.2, 101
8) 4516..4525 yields 0.1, 101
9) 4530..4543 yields 0.0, 102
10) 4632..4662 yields -0.2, 103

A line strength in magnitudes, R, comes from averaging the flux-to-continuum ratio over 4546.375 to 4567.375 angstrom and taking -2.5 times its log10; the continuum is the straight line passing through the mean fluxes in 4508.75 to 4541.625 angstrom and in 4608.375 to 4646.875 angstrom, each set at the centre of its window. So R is 0.02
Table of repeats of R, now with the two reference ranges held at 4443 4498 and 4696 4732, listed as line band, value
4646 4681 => 0.00 mag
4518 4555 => 0.01 mag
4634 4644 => -0.02 mag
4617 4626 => -0.02 mag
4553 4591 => 0.00 mag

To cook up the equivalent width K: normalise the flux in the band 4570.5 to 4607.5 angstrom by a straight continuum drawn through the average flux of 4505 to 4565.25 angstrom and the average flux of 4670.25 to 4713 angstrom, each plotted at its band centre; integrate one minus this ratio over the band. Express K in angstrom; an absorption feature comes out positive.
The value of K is 0.12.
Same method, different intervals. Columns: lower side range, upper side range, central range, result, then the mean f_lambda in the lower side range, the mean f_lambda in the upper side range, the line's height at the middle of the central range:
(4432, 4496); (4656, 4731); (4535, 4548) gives -0.10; 101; 103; 102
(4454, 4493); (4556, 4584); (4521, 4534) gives 0.15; 101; 102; 102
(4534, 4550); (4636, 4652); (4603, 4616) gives -0.14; 101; 103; 103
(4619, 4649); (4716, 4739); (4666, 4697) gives 0.09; 104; 103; 104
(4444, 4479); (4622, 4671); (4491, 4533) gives -0.04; 102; 103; 102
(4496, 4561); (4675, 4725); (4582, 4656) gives -0.09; 102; 103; 103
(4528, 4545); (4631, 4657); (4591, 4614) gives -0.06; 102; 103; 102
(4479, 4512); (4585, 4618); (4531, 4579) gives 0.22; 102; 102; 102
